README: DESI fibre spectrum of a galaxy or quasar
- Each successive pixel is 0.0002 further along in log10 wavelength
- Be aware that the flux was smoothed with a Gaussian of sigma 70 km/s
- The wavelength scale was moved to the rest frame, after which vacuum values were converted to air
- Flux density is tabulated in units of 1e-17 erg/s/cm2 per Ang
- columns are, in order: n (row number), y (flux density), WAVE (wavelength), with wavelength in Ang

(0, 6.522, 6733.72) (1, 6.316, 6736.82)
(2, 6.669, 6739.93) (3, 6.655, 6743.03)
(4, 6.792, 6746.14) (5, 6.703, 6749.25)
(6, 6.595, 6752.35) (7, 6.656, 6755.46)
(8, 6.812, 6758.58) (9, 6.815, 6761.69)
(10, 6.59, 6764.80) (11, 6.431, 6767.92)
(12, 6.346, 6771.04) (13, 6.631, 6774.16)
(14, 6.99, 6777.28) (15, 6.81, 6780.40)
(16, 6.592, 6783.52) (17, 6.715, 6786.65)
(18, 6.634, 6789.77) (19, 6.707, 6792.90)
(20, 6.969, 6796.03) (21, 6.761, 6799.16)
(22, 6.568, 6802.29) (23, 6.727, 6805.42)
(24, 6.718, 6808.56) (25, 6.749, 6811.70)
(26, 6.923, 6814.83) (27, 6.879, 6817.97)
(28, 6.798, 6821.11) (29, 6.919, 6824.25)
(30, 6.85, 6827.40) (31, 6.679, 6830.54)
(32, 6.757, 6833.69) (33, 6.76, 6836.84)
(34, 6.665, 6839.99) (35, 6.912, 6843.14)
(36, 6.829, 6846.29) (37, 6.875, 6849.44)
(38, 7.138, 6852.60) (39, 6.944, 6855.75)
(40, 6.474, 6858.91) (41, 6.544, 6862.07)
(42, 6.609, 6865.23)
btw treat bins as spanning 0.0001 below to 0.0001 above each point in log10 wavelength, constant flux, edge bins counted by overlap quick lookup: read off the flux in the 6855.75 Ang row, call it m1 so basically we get 6.944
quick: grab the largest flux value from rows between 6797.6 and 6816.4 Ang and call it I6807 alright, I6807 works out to 6.923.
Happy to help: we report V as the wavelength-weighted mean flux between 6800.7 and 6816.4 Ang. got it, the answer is 6.74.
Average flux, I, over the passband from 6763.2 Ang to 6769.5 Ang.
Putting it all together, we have 6.51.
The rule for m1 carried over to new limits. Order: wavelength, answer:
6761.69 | 6.815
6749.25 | 6.703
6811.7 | 6.749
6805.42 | 6.727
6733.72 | 6.522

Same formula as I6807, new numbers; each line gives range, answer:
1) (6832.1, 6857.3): 7.138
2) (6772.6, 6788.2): 6.99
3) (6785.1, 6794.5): 6.715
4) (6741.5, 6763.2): 6.815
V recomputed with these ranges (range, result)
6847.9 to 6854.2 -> 7.01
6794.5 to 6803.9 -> 6.77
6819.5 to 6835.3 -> 6.8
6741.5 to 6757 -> 6.68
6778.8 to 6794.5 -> 6.69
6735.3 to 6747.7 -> 6.6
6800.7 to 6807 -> 6.65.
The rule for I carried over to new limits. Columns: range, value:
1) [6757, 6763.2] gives 6.81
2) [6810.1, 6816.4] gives 6.84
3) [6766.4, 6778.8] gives 6.6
